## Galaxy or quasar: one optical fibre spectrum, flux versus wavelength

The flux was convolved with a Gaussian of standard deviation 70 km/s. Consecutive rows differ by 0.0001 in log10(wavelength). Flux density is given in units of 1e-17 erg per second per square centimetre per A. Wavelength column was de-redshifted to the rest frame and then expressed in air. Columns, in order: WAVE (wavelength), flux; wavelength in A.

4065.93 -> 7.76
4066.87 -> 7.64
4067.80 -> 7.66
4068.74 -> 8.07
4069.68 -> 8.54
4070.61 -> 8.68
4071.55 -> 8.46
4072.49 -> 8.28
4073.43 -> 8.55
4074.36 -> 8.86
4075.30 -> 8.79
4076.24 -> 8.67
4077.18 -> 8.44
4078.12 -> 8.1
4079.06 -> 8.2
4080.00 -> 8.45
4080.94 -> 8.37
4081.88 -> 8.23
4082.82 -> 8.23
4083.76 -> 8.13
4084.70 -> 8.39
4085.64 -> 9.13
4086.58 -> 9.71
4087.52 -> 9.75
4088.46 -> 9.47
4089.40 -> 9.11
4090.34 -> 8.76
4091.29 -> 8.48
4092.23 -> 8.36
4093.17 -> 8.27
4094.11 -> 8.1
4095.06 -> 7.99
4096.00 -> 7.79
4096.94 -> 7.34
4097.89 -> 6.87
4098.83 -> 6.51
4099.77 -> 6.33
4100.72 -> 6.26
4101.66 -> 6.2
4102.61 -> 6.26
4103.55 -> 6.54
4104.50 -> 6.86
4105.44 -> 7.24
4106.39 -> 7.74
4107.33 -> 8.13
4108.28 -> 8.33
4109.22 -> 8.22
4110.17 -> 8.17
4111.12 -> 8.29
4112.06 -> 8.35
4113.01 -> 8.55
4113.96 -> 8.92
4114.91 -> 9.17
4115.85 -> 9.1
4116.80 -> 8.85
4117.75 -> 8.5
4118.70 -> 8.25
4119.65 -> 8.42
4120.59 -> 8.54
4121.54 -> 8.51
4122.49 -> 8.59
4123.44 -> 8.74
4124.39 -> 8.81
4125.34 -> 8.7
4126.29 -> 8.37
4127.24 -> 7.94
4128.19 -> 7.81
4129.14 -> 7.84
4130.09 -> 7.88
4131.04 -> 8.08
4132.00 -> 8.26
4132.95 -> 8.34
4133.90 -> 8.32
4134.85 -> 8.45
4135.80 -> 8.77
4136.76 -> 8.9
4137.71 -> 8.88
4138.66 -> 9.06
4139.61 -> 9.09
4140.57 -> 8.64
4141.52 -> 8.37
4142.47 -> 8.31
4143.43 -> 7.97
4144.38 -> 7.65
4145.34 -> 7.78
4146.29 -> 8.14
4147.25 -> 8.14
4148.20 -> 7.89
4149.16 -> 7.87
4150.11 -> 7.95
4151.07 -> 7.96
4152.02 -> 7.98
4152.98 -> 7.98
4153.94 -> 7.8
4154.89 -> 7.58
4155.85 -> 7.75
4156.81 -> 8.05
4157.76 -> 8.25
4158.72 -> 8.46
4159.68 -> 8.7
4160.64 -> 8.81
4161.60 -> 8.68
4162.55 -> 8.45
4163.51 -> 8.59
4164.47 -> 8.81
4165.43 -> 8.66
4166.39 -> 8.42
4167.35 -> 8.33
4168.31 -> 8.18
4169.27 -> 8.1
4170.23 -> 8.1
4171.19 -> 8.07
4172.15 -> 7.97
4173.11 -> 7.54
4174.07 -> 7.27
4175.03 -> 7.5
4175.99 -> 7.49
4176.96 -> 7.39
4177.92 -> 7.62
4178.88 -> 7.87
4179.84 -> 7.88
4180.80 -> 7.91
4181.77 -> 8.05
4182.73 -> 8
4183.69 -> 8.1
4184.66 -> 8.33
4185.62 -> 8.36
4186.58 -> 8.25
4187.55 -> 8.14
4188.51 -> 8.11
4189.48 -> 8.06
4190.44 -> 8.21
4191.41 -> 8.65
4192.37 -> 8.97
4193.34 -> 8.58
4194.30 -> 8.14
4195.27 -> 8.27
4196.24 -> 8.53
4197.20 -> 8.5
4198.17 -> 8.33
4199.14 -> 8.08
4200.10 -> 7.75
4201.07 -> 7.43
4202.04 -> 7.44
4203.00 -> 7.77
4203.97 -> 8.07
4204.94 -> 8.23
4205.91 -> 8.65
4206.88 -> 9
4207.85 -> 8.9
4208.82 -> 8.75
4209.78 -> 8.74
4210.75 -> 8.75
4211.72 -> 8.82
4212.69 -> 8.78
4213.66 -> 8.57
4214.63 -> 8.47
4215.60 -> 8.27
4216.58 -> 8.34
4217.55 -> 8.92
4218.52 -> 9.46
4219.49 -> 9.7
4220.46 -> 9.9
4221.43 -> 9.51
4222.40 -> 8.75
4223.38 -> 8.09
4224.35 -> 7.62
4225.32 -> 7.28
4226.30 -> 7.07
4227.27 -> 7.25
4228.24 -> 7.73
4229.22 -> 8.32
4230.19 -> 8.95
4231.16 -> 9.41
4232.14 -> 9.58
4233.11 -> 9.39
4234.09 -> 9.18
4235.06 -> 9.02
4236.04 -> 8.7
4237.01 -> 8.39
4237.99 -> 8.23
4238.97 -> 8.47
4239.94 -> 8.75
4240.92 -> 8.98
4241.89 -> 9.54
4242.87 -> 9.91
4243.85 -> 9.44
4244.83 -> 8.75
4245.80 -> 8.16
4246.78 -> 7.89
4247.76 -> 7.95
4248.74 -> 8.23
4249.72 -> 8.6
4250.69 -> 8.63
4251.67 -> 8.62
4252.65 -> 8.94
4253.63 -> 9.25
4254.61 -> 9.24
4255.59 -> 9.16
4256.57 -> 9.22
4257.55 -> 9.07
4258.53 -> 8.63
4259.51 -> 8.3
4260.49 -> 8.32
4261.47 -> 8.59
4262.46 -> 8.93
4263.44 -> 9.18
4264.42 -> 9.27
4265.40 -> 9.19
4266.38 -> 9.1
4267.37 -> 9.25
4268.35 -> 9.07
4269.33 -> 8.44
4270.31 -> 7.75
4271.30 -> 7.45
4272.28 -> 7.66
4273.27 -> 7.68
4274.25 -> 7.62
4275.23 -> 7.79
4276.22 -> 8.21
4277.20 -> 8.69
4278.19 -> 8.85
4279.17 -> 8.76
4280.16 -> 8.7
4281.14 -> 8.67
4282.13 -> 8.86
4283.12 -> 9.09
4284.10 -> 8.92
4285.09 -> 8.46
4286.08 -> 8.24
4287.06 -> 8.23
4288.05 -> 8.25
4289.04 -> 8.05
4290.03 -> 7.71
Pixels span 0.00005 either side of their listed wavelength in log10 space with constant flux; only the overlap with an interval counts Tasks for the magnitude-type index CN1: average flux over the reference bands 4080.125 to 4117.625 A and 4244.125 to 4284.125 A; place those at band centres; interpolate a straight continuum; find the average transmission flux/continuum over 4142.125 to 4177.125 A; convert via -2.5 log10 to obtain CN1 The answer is 0.03 mag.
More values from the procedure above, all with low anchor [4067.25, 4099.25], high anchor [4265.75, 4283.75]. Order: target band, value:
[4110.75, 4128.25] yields -0.02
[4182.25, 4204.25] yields 0.03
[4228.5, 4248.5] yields -0.05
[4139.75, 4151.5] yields 0.04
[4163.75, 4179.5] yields 0.06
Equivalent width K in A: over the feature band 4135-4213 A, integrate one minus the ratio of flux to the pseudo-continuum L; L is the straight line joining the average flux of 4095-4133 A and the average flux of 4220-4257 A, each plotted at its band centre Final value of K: 0.7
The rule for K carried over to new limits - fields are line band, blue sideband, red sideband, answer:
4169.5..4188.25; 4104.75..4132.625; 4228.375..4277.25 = 1.3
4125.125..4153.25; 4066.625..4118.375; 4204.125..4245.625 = 0.4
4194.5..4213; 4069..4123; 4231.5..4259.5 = 0.7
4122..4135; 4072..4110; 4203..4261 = -0.1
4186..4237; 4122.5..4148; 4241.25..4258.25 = 1.2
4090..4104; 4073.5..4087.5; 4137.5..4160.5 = 1.9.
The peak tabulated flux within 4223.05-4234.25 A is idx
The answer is 9.58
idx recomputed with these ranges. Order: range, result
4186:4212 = 9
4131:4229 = 9.9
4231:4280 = 9.91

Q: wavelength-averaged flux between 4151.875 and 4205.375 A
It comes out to 8.12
